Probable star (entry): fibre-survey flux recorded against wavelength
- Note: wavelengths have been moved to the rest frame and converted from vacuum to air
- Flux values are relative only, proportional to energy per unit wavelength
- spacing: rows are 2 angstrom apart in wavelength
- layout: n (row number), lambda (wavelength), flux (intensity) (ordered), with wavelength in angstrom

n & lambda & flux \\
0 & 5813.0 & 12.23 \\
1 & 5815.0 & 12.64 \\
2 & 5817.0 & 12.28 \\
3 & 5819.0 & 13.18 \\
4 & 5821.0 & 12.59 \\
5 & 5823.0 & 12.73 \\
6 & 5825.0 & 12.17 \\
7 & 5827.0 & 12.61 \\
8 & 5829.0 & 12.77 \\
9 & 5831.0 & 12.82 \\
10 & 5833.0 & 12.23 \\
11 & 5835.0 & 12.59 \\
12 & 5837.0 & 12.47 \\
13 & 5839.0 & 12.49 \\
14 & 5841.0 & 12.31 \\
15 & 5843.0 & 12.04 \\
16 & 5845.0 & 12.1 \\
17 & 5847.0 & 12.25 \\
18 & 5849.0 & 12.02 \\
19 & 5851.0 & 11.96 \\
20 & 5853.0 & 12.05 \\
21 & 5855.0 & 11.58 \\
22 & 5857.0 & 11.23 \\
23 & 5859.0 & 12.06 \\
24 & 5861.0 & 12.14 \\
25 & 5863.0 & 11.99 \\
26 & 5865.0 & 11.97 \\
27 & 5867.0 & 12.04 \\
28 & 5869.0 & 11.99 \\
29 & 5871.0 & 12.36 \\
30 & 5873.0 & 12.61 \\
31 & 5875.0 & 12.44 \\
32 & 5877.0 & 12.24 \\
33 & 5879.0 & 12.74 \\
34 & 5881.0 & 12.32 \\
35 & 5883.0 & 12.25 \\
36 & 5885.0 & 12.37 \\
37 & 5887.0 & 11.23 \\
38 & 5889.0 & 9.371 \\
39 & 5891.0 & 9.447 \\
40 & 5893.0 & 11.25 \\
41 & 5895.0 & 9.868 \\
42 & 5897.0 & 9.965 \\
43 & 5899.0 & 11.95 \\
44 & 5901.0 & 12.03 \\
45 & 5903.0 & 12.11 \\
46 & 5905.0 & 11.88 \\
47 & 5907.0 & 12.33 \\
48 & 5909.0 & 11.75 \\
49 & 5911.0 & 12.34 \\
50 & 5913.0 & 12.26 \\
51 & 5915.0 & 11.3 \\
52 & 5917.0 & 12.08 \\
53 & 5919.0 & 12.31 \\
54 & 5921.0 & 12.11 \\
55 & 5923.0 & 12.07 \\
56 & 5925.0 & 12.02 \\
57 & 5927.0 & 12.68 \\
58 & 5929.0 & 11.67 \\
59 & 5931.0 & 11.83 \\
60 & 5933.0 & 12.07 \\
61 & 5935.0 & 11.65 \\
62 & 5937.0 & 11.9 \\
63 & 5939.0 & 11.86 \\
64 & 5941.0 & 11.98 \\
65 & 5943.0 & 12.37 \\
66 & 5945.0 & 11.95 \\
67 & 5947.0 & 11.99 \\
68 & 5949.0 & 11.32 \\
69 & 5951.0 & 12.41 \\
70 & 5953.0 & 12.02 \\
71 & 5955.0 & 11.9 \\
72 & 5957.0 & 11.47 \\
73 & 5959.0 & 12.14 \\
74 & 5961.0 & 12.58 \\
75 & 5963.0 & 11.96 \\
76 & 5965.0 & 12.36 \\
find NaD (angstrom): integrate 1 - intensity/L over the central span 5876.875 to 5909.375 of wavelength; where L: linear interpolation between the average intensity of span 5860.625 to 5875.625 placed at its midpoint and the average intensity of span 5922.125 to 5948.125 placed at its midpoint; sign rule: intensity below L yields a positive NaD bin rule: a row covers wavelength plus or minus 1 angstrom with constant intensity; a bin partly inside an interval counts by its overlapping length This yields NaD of 1.79 angstrom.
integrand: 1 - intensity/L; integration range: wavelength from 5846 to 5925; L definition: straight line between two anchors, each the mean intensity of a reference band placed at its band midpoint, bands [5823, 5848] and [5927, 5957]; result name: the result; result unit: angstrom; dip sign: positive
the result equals 2.5 angstrom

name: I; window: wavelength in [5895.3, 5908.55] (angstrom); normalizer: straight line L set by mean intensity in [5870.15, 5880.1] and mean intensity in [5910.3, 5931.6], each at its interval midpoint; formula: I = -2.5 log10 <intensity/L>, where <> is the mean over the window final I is 0.056 mag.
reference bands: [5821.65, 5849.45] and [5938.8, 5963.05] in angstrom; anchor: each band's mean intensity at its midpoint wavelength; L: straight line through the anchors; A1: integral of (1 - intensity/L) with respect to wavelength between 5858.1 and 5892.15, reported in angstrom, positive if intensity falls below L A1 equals 1.2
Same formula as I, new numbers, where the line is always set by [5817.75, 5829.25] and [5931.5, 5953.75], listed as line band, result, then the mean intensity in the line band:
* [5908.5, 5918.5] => 0.01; 12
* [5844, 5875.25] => 0.04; 12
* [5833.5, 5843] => 0.01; 12.4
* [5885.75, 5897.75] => 0.20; 10.2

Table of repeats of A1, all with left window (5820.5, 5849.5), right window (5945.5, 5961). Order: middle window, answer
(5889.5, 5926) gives 1.6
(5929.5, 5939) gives 0.1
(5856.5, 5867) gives 0.3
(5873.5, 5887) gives -0.1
